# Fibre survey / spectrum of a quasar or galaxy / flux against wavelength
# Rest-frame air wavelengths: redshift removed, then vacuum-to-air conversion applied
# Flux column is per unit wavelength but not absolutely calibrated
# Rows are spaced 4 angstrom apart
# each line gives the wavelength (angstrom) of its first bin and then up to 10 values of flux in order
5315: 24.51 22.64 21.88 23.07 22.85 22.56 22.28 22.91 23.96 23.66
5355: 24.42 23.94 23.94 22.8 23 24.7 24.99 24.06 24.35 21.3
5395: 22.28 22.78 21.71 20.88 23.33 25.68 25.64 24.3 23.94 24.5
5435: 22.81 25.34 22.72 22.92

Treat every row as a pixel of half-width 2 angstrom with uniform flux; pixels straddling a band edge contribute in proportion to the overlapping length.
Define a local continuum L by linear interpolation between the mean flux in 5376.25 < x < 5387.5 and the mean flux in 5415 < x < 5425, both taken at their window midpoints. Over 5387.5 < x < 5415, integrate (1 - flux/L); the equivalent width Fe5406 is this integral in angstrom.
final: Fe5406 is 2.6 angstrom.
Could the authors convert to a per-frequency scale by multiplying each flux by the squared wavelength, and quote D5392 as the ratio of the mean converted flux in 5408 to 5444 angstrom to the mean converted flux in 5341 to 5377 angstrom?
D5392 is 1.05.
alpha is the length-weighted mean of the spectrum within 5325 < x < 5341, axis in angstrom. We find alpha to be 22.7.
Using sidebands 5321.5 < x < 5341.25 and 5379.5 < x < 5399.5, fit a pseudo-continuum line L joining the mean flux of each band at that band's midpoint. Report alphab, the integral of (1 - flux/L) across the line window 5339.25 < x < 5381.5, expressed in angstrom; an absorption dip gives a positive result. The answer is -1.7 angstrom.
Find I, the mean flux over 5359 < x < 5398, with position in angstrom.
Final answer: 23.5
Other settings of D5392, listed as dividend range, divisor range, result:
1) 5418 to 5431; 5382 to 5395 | 1.08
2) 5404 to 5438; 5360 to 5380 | 1.02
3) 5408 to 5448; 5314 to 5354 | 1.08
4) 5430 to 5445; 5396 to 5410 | 1.10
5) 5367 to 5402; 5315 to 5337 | 1.05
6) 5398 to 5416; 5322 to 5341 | 1.04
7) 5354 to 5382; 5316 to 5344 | 1.07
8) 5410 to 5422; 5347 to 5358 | 1.06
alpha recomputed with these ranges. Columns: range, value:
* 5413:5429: 24.9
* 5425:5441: 24.1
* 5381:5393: 23.2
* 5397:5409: 21.8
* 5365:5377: 23.5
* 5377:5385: 24.5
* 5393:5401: 22.5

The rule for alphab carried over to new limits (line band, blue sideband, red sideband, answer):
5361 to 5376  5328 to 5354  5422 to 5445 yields -0.13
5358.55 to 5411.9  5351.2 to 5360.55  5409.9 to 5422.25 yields 2.99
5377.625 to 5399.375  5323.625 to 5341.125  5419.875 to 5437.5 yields 0.15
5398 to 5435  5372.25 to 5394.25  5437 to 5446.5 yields 0.30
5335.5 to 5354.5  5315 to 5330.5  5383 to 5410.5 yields -0.46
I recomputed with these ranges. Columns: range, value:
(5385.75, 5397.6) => 22.5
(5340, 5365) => 23.7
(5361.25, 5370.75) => 23.3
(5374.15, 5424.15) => 23.5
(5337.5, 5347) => 22.9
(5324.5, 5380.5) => 23.5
